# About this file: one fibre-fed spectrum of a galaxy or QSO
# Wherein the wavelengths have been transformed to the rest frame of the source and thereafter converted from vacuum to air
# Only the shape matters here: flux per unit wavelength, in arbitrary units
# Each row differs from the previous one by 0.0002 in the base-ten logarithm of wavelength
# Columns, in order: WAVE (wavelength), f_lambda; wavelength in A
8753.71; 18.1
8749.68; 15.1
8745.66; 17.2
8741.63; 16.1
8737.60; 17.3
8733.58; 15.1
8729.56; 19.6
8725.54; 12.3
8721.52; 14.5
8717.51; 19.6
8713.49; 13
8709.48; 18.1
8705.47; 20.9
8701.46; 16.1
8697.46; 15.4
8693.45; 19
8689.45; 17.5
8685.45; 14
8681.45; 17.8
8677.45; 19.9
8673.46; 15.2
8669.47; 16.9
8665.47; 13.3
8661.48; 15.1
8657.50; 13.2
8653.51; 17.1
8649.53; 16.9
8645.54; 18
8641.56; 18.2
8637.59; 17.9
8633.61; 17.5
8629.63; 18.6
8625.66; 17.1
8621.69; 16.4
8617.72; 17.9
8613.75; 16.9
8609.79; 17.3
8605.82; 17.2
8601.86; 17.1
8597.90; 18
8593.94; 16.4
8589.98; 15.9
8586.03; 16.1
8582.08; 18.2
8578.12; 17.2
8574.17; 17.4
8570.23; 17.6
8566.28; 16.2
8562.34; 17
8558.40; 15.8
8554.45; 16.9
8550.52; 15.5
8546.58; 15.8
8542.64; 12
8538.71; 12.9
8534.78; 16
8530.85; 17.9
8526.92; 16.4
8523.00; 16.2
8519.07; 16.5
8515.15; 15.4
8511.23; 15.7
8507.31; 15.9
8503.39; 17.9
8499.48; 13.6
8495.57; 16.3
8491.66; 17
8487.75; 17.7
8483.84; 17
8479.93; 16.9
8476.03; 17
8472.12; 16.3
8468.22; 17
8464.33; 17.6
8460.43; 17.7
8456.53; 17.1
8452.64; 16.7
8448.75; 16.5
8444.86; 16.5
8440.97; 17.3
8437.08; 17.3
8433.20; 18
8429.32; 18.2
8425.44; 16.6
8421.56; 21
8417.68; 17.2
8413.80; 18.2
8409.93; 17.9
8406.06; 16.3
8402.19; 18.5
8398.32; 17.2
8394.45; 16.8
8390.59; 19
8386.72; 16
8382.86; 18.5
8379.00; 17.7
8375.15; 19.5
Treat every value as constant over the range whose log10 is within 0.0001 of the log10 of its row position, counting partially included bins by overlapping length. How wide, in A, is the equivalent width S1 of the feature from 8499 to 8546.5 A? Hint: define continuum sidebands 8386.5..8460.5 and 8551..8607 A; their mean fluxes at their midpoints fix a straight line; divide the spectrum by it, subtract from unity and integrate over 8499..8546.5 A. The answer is 4.2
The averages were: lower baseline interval 17.5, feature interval 15.6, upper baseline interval 16.9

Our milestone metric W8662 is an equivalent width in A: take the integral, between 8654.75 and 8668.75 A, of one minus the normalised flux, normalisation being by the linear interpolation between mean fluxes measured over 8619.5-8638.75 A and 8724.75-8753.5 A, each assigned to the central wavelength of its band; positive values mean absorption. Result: 2.3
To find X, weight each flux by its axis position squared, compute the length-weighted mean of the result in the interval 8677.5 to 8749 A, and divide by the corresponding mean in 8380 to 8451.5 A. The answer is 1.02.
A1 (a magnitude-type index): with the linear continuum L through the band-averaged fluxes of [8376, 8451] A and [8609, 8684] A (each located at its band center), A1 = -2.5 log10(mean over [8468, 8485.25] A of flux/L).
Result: 0.04 mag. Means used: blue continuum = 17.6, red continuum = 16.9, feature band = 16.8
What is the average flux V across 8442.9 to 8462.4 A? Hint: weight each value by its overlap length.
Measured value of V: 16.9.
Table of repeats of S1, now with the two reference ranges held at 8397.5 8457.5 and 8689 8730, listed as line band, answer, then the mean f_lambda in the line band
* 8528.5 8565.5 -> 3.56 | 15.6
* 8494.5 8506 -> 0.96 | 15.9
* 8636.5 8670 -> 1.42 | 16.2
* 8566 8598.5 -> 0.24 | 17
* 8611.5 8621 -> -0.13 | 17.3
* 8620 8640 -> -0.63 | 17.5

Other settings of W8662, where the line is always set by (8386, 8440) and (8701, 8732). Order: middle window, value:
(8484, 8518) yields 2.4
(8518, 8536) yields 0.8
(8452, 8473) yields 0.6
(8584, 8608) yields 0.5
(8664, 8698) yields 0.5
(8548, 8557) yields 0.6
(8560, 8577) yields 0.2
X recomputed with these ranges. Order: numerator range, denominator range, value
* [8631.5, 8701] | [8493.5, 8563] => 1.09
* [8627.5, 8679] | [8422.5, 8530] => 1.04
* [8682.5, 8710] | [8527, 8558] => 1.16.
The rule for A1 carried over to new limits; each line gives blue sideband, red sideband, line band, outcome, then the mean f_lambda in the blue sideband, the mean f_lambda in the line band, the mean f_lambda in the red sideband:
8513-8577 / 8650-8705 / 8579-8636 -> -0.07 mag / 16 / 17.2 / 16.3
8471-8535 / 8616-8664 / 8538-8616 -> 0.02 mag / 16.5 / 16.4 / 16.9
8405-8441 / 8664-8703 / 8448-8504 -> 0.05 mag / 17.9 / 16.8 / 16.6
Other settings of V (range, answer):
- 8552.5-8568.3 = 16.5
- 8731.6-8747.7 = 16.4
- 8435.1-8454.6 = 16.9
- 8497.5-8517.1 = 15.7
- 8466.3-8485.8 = 16.8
